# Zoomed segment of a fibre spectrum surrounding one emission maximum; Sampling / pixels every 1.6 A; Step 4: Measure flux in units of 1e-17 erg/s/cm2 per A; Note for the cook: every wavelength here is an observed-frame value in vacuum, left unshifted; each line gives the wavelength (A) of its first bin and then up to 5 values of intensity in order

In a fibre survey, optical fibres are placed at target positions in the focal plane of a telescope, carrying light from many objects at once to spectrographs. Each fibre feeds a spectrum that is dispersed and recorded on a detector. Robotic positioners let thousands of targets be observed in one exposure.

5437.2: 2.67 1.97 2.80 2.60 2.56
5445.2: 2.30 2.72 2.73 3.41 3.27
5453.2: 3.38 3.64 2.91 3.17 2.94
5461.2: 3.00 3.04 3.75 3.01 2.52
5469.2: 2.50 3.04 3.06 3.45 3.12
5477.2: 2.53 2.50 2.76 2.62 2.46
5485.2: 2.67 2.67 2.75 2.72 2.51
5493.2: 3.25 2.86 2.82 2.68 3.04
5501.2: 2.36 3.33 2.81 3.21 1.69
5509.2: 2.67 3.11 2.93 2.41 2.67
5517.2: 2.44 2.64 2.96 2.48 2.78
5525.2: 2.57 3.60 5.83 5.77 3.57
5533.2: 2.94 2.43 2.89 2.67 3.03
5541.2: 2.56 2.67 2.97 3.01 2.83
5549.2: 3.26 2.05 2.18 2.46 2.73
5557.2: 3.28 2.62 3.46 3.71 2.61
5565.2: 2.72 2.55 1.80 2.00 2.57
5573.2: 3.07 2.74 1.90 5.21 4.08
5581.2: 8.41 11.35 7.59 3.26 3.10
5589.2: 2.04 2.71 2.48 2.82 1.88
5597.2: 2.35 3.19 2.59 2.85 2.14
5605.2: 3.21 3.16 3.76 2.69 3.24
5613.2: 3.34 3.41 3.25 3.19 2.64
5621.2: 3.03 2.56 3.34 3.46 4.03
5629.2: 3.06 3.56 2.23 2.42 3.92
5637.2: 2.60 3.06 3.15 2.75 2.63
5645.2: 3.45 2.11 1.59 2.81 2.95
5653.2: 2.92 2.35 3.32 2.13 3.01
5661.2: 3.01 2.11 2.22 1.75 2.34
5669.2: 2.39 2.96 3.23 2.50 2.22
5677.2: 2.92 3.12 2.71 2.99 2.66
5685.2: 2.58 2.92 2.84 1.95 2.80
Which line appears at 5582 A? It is [O III]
